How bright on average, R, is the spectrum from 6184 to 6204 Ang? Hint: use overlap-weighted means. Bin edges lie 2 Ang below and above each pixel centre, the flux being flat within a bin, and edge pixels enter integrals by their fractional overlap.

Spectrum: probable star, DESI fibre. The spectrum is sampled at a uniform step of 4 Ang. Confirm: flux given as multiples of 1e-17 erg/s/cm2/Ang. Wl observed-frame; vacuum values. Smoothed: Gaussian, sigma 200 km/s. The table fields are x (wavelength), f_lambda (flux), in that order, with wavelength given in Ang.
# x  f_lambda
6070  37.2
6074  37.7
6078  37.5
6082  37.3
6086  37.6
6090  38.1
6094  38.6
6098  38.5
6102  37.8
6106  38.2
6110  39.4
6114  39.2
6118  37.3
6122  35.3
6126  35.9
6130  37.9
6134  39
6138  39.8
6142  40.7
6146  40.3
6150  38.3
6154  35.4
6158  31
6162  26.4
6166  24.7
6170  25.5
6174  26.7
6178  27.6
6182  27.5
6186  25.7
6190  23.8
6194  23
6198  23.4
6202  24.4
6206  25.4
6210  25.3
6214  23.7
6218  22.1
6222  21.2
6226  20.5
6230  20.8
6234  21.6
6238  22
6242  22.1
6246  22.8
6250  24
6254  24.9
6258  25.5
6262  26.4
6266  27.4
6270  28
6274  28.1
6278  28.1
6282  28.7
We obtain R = 24.1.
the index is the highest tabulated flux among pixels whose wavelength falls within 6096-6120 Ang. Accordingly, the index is 39.4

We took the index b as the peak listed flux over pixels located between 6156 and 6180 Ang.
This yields 31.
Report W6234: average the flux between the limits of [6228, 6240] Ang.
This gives 21.5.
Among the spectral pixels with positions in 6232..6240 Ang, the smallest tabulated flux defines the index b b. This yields 21.6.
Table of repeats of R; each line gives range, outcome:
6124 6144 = 38.7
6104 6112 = 38.8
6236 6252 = 22.7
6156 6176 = 26.9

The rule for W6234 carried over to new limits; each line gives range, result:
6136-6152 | 39.8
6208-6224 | 23.1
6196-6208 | 24.4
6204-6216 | 24.8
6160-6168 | 25.5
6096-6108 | 38.2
